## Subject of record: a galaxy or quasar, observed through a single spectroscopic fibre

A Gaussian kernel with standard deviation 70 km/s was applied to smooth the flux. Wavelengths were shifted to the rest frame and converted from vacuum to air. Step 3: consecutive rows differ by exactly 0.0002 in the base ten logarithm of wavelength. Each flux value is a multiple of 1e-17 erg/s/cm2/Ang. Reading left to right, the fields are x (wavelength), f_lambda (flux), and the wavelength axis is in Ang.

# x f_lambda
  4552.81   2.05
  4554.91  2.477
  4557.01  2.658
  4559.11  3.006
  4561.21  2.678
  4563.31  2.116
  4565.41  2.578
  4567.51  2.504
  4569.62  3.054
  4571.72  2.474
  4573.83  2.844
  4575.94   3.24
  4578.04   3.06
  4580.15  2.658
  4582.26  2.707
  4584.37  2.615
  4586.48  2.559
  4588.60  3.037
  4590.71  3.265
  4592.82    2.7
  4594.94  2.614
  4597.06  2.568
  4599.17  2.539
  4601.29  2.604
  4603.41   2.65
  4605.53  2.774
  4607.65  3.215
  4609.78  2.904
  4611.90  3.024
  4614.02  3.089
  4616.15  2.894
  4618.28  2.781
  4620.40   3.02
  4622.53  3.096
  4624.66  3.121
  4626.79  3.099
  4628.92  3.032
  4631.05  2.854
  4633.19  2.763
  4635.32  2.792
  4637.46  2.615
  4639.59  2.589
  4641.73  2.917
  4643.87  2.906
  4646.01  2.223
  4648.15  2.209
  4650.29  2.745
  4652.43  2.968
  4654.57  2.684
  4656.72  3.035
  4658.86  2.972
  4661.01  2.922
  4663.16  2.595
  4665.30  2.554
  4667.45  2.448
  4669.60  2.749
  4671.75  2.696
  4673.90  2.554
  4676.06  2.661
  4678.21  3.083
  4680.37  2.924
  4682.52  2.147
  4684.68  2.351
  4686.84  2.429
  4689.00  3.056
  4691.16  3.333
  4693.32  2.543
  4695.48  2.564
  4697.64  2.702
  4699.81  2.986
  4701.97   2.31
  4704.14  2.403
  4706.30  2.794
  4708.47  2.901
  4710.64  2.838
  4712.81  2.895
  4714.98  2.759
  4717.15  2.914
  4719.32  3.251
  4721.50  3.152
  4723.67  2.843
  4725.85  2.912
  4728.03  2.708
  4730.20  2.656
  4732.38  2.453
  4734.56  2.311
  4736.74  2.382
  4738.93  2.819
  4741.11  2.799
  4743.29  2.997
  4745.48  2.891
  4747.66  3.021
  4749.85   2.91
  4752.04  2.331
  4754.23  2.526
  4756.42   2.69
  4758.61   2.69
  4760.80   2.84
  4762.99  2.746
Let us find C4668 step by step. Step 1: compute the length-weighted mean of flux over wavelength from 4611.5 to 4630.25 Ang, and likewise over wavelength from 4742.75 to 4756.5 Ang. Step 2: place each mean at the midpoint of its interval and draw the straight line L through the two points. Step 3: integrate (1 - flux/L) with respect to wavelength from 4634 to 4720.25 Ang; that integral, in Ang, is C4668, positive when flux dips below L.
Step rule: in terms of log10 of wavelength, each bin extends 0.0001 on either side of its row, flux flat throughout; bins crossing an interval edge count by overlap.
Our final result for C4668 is 5.29 Ang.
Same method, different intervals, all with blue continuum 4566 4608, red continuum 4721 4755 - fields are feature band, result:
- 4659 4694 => 0.6 Ang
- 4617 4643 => -1.2 Ang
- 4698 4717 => -0.1 Ang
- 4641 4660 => 0.1 Ang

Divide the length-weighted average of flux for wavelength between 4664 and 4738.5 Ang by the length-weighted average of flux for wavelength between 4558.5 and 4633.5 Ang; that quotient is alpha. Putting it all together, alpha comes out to 0.96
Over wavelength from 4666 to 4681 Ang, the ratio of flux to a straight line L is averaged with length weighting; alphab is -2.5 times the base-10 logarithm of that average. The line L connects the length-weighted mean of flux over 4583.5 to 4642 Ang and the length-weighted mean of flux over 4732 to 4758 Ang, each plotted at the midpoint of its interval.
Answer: 0.02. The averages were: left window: 2.85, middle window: 2.72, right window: 2.68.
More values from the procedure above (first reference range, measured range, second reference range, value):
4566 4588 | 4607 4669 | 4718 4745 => -0.02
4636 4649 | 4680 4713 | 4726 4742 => -0.04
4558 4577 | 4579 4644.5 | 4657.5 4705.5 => -0.05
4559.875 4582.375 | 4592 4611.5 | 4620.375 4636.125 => 0.05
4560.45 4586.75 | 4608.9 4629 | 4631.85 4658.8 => -0.11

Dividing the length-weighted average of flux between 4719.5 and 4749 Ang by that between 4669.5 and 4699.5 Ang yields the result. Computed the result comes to 1.03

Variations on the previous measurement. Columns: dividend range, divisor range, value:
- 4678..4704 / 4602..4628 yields 0.90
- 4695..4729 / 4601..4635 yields 0.96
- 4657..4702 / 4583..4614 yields 0.97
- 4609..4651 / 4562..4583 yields 1.04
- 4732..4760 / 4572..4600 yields 0.96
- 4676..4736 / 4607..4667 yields 0.97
